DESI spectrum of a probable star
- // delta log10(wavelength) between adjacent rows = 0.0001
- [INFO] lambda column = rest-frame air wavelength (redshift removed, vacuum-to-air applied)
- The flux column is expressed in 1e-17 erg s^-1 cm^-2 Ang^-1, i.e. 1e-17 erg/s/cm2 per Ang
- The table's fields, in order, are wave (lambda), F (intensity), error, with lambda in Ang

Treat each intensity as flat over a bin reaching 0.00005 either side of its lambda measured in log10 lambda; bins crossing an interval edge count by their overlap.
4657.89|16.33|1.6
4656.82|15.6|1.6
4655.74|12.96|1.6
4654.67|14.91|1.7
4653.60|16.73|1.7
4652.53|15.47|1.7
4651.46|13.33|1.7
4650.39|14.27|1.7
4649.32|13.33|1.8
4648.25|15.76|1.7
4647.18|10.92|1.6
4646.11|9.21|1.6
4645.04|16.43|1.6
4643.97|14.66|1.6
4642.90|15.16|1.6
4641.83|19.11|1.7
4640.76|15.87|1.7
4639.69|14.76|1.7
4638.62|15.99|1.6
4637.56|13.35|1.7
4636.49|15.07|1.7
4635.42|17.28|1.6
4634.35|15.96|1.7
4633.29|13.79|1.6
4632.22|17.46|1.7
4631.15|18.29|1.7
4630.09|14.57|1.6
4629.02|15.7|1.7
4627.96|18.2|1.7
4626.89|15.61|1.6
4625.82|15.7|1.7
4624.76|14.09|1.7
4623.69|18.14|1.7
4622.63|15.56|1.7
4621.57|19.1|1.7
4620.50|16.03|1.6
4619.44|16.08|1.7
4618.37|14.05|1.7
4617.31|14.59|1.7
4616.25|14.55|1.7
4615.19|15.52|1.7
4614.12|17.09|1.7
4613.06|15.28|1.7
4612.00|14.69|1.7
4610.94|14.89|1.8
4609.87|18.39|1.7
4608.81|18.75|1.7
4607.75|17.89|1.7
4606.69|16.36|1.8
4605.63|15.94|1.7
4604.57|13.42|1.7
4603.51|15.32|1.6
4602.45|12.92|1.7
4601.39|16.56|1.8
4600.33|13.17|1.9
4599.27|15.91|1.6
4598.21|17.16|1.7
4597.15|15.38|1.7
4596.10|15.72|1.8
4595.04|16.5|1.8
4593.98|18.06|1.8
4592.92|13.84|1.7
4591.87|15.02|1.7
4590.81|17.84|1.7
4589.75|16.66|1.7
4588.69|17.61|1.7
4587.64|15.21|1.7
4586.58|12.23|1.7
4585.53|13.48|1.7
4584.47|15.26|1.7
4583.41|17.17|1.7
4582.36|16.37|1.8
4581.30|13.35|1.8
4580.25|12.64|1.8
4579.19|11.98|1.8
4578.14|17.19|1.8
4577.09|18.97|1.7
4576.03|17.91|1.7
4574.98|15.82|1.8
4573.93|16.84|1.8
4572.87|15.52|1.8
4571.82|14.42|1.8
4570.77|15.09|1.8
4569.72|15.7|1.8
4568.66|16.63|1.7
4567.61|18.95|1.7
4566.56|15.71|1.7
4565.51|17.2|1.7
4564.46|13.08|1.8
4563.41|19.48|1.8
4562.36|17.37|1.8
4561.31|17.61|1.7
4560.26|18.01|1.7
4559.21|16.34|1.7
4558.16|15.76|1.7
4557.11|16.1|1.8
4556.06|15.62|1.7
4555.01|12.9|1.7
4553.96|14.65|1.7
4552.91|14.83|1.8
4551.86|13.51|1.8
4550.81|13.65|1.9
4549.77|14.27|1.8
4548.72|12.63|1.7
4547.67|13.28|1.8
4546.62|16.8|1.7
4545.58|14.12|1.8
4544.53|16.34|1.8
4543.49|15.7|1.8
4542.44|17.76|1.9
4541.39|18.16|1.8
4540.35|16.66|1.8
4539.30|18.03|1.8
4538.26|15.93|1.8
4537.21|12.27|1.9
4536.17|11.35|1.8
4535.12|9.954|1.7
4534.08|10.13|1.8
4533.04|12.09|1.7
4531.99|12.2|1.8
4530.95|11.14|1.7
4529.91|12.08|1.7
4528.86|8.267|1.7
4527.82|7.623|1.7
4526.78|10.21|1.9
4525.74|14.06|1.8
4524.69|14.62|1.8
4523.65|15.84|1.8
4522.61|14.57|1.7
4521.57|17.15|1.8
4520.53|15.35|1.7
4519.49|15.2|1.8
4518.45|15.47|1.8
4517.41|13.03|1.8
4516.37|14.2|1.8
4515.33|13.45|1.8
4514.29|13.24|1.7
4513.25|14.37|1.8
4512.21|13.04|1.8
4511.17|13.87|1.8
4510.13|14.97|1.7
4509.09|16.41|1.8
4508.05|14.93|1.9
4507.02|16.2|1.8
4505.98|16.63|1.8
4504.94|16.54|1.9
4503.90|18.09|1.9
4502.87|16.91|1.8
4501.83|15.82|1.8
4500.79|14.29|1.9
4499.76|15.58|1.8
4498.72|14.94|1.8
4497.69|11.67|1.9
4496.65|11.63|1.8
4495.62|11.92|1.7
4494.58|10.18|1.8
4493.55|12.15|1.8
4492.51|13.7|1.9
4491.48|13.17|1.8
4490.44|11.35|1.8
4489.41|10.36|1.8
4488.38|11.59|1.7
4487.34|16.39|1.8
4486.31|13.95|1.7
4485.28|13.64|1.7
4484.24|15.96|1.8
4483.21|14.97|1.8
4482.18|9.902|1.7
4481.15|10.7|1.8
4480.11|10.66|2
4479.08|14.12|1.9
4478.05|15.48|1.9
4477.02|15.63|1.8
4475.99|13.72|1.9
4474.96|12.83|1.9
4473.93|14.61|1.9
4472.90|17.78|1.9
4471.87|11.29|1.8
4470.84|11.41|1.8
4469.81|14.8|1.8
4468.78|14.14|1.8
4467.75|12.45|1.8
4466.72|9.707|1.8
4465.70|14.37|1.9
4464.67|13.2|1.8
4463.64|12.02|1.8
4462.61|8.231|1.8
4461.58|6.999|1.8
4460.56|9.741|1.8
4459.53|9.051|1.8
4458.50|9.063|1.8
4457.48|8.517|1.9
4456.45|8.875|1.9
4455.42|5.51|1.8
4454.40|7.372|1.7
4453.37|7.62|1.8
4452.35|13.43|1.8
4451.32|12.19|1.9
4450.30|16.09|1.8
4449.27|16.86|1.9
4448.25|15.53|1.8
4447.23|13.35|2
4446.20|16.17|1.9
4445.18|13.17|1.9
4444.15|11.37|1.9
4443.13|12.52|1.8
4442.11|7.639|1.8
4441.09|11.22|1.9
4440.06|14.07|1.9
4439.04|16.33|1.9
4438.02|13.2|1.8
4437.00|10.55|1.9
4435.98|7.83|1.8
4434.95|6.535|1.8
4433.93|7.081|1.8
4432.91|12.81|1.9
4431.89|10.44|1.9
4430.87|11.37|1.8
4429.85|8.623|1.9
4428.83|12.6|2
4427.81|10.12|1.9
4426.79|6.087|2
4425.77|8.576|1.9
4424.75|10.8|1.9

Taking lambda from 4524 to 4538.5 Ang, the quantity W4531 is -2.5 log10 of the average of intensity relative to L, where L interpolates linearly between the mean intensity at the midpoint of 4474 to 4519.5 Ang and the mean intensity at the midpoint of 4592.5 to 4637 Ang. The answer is 0.25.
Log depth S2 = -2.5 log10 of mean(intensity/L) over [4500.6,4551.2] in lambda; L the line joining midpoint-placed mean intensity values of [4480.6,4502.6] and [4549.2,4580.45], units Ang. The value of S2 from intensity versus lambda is 0.005 mag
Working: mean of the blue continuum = 13.1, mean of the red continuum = 15.8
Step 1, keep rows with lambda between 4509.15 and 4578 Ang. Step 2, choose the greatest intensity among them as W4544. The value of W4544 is 19.48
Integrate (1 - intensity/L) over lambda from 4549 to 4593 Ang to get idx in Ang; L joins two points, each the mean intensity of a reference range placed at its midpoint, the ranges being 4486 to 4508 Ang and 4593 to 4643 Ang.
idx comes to -1.4 Ang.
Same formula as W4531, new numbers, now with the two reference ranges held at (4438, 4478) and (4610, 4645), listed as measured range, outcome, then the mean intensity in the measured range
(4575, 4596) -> -0.051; 15.7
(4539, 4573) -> -0.110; 15.8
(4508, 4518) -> -0.061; 14.1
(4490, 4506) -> -0.076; 14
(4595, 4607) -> -0.002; 15.3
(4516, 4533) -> 0.035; 13.1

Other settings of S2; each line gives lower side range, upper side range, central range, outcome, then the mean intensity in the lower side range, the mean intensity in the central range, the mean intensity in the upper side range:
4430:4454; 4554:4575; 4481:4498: 0.08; 12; 12.6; 16.2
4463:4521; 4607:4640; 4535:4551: -0.02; 13.8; 15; 16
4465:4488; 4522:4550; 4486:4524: -0.06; 13.6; 14.3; 13.6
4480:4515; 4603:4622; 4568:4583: -0.03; 13.8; 15.6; 16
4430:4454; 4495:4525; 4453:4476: 0.18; 12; 11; 14.8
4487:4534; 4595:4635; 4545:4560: -0.01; 13.7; 14.7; 15.9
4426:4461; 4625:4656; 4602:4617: -0.09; 11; 15.8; 15.2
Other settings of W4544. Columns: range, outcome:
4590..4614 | 18.75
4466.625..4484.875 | 17.78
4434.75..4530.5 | 18.09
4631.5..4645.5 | 19.11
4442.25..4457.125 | 16.86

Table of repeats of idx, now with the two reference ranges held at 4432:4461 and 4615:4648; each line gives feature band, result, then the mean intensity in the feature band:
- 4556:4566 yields -2.0 Ang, 16.7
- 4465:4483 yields -2.1 Ang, 13.2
